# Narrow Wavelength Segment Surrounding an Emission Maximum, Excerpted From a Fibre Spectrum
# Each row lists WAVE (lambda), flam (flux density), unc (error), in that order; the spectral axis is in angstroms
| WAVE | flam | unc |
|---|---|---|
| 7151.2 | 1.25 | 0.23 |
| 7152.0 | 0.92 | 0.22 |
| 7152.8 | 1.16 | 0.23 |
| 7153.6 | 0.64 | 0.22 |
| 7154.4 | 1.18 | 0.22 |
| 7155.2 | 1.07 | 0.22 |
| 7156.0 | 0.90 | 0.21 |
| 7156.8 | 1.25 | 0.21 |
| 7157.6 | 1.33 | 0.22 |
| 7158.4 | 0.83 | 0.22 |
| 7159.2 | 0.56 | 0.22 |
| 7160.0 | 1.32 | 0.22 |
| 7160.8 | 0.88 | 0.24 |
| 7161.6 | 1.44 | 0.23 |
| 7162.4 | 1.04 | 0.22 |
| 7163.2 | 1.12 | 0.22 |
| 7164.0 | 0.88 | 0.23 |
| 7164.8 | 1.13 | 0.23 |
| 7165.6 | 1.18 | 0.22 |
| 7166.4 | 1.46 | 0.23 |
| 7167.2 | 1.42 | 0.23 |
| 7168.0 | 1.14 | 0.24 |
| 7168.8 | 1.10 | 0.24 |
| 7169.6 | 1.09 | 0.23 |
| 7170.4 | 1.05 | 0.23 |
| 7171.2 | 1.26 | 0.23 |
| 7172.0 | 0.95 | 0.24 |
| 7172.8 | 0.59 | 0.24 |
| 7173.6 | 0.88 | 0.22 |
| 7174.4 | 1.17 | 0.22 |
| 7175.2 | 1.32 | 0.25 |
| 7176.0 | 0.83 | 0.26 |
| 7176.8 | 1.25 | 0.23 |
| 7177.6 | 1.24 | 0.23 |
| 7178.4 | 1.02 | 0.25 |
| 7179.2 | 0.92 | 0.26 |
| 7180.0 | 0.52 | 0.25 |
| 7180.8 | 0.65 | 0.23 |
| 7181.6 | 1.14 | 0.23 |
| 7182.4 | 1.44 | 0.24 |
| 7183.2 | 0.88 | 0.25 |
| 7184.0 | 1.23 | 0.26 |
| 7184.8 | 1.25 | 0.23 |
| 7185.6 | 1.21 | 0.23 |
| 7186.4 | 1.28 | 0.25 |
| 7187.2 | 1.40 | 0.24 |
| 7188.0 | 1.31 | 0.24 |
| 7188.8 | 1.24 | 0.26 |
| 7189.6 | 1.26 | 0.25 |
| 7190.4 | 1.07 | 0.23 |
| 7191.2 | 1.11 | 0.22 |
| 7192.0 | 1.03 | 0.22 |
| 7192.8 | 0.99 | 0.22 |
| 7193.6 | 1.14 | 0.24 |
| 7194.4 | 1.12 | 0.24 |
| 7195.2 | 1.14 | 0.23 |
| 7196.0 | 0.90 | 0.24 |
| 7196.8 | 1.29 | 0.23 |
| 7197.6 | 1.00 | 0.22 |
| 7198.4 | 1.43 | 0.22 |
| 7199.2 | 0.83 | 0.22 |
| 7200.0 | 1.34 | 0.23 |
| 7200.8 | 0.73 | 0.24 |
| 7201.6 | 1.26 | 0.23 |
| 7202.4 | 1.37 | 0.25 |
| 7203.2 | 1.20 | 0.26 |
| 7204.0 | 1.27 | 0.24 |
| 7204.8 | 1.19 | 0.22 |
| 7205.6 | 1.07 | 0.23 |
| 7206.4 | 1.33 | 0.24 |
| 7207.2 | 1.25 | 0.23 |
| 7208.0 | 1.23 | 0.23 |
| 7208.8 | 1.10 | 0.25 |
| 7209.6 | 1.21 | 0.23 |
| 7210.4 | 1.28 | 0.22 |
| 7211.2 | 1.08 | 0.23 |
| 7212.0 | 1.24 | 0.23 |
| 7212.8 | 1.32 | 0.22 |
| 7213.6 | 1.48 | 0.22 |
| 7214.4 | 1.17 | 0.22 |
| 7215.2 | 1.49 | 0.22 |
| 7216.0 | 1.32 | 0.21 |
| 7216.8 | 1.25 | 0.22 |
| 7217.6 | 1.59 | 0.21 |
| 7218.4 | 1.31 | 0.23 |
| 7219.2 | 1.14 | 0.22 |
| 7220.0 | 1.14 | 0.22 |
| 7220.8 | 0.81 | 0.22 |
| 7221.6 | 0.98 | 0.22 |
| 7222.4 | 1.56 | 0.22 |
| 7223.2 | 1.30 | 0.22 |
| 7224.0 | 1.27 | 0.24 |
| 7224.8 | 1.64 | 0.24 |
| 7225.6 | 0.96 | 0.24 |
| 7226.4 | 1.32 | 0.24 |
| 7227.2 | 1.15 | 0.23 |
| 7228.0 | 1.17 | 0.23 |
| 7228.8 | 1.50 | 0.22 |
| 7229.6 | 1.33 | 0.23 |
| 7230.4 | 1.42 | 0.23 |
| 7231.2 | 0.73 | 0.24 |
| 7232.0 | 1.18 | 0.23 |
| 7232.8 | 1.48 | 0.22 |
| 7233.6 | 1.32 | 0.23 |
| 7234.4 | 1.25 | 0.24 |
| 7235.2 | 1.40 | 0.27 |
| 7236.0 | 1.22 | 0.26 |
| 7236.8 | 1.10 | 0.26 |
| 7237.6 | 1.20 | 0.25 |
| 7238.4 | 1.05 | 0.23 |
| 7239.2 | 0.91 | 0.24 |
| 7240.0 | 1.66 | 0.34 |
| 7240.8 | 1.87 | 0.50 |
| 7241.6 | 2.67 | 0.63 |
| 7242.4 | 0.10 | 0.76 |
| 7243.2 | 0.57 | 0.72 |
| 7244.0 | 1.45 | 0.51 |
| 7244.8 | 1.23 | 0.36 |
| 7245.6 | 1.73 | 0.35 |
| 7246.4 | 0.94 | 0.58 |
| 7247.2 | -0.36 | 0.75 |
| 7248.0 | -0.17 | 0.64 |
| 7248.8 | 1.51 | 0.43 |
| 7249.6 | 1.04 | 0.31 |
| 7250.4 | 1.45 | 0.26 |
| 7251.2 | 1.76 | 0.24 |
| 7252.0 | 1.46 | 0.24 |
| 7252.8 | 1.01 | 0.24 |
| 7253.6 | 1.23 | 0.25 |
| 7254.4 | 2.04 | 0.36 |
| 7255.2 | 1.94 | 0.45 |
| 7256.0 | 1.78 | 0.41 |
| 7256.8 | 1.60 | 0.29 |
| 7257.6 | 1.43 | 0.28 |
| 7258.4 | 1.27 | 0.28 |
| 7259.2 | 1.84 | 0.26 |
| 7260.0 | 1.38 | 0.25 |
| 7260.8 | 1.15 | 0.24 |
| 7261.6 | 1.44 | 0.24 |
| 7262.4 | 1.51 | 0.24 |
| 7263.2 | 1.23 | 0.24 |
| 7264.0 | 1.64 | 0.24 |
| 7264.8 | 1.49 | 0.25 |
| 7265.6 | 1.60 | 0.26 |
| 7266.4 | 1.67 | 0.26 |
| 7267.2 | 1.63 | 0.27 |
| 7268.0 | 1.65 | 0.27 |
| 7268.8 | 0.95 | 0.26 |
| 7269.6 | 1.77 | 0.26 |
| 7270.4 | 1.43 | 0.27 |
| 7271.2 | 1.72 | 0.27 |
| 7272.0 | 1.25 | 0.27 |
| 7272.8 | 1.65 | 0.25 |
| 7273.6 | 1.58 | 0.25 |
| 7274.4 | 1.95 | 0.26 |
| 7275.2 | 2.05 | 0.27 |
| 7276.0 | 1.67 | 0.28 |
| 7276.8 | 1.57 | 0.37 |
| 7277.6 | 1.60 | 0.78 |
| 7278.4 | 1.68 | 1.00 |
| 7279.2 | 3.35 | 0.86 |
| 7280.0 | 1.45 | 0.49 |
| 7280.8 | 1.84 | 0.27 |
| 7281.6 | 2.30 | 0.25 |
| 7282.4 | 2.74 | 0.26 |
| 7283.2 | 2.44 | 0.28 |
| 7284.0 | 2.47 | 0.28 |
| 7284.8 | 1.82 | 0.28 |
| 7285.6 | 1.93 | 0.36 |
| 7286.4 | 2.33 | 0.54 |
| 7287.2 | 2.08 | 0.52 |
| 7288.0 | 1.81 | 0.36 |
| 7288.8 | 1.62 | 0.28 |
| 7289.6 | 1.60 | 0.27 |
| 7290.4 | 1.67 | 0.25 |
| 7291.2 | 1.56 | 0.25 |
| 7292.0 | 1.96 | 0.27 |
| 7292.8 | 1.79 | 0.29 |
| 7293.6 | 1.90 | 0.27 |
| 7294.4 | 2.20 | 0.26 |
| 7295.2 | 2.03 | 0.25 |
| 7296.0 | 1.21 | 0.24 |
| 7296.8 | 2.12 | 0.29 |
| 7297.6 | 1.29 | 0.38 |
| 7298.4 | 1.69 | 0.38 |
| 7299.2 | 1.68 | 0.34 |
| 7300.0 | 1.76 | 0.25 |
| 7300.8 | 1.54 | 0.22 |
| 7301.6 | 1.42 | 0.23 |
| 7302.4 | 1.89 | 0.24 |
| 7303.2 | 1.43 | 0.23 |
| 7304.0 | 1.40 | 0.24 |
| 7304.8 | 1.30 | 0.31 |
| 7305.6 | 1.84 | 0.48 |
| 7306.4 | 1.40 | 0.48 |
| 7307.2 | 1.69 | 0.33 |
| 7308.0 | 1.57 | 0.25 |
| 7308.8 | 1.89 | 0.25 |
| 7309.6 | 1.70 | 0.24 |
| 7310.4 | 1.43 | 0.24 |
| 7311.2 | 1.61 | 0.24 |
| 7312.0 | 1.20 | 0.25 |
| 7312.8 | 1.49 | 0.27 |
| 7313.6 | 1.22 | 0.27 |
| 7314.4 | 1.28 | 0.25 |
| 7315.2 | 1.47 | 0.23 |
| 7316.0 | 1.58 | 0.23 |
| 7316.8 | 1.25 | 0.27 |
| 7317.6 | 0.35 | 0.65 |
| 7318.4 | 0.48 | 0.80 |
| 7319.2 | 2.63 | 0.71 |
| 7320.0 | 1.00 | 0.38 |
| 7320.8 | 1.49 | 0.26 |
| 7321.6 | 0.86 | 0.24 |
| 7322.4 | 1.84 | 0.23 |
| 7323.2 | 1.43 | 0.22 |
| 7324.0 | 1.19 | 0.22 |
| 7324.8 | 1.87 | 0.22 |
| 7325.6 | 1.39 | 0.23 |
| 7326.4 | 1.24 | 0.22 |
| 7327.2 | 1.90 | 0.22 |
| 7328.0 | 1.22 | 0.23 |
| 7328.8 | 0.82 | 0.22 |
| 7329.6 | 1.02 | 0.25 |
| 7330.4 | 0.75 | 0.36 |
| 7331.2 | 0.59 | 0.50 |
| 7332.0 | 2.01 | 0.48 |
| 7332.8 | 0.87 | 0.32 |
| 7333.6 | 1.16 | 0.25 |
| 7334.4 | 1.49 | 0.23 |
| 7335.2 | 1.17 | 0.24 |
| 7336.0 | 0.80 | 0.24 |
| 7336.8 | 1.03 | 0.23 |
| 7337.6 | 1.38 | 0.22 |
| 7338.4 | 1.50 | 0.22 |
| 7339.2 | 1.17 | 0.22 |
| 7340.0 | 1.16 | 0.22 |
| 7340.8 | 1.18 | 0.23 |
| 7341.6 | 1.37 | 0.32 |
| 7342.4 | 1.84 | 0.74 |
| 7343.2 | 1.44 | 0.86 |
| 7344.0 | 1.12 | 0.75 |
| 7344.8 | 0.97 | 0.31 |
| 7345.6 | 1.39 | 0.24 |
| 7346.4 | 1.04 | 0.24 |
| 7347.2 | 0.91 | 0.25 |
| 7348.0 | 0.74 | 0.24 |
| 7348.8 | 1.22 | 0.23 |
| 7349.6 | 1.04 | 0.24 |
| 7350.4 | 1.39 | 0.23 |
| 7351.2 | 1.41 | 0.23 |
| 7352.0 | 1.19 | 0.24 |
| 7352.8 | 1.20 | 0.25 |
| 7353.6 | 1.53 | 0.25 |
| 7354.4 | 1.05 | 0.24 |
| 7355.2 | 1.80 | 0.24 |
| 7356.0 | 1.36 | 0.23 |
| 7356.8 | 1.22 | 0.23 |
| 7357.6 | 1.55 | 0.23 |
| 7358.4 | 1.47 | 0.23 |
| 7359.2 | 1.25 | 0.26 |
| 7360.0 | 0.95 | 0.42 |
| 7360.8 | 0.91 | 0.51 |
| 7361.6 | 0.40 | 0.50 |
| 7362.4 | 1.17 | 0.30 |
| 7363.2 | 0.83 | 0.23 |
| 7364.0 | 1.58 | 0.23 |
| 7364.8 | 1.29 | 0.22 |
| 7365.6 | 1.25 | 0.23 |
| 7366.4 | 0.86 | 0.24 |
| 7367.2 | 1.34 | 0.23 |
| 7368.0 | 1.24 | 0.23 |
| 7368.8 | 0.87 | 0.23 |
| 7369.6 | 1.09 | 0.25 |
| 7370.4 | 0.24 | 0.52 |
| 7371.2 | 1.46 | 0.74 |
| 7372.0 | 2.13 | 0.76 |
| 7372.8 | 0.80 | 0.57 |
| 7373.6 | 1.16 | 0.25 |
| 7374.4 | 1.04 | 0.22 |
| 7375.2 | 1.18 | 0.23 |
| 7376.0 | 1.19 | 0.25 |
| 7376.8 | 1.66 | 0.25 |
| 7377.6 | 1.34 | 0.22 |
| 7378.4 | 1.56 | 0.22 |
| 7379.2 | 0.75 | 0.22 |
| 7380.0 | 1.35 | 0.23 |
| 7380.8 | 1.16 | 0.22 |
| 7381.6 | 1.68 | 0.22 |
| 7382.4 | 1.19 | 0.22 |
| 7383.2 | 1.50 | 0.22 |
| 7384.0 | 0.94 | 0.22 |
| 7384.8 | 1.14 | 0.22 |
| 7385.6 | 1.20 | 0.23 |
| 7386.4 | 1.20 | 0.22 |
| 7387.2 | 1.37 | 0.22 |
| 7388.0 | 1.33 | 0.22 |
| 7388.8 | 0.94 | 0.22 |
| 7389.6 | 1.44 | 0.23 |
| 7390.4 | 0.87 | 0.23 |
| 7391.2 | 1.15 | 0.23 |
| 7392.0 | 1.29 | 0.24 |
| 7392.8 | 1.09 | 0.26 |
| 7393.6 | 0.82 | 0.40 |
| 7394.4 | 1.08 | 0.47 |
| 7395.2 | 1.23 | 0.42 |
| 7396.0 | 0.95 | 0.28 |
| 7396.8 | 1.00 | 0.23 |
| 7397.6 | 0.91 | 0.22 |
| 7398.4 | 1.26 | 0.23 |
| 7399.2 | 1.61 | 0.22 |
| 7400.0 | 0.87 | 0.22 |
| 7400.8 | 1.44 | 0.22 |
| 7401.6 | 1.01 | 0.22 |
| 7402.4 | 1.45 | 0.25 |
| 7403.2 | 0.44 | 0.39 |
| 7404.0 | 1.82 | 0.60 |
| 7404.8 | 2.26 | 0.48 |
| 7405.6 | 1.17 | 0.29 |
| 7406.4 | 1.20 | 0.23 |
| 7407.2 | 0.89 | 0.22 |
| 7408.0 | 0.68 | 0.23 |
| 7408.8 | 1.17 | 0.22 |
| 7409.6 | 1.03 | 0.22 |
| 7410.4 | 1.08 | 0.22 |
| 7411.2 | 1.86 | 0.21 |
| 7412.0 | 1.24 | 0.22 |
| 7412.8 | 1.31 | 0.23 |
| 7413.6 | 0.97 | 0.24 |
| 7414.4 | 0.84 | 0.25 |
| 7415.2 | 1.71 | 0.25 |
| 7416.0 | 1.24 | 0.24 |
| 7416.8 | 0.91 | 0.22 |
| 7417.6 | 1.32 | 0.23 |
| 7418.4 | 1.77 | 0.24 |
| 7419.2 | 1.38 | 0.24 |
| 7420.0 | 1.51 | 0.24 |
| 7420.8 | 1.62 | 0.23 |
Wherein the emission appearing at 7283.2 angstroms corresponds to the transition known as H-beta 4861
